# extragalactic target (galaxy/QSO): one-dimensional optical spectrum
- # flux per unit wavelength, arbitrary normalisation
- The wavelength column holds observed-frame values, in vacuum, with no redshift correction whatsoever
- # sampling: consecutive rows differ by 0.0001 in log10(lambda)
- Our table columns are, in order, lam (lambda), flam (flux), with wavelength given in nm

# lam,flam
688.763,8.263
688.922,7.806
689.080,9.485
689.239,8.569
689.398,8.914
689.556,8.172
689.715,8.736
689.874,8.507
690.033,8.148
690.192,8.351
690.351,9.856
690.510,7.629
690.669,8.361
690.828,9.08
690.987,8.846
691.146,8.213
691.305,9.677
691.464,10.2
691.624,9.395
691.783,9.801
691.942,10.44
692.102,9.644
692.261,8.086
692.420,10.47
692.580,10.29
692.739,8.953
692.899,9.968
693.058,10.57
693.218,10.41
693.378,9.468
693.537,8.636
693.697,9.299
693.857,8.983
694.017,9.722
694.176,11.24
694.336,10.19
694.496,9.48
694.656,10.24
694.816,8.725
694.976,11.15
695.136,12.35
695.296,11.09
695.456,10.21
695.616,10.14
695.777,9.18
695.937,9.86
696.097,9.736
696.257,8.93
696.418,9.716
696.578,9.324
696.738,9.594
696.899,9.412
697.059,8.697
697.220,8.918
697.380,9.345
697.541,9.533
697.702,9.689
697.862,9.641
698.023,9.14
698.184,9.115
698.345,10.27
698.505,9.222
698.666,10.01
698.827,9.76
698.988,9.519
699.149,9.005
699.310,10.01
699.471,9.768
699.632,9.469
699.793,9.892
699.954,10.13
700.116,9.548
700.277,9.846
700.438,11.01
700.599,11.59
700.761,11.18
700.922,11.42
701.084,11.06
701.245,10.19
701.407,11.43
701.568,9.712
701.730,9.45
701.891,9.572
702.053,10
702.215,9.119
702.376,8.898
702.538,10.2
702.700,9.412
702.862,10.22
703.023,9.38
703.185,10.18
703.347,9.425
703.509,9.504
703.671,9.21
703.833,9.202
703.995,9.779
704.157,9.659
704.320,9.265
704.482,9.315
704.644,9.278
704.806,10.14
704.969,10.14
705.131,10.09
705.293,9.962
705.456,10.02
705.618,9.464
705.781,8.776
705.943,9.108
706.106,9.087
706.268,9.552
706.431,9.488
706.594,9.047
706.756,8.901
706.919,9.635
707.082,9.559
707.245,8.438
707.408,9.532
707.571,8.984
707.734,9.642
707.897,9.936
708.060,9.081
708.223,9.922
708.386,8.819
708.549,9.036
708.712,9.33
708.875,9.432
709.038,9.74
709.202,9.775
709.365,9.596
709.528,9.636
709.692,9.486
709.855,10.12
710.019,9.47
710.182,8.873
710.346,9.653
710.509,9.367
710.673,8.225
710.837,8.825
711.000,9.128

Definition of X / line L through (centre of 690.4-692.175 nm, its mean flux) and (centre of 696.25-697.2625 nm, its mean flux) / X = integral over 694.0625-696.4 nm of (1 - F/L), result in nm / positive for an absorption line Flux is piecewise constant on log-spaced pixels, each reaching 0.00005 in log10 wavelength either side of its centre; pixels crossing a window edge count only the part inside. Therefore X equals -0.23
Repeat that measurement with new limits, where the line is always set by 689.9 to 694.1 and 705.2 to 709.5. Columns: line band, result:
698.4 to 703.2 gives -0.33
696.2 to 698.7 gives -0.02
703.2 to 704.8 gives -0.02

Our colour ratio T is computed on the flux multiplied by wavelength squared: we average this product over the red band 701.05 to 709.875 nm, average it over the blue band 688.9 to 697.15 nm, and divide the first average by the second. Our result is 1.0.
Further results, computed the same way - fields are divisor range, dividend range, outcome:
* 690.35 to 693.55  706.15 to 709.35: 1.04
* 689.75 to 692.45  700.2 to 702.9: 1.16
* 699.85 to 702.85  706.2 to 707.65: 0.92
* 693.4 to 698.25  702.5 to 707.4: 1.01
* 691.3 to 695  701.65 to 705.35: 1.01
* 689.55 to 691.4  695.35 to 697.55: 1.11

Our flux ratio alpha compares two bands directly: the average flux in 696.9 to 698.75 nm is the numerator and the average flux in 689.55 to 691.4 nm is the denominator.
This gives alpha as 1.1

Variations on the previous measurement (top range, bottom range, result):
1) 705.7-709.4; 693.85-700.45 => 0.95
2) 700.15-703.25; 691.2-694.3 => 1.05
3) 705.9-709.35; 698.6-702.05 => 0.92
